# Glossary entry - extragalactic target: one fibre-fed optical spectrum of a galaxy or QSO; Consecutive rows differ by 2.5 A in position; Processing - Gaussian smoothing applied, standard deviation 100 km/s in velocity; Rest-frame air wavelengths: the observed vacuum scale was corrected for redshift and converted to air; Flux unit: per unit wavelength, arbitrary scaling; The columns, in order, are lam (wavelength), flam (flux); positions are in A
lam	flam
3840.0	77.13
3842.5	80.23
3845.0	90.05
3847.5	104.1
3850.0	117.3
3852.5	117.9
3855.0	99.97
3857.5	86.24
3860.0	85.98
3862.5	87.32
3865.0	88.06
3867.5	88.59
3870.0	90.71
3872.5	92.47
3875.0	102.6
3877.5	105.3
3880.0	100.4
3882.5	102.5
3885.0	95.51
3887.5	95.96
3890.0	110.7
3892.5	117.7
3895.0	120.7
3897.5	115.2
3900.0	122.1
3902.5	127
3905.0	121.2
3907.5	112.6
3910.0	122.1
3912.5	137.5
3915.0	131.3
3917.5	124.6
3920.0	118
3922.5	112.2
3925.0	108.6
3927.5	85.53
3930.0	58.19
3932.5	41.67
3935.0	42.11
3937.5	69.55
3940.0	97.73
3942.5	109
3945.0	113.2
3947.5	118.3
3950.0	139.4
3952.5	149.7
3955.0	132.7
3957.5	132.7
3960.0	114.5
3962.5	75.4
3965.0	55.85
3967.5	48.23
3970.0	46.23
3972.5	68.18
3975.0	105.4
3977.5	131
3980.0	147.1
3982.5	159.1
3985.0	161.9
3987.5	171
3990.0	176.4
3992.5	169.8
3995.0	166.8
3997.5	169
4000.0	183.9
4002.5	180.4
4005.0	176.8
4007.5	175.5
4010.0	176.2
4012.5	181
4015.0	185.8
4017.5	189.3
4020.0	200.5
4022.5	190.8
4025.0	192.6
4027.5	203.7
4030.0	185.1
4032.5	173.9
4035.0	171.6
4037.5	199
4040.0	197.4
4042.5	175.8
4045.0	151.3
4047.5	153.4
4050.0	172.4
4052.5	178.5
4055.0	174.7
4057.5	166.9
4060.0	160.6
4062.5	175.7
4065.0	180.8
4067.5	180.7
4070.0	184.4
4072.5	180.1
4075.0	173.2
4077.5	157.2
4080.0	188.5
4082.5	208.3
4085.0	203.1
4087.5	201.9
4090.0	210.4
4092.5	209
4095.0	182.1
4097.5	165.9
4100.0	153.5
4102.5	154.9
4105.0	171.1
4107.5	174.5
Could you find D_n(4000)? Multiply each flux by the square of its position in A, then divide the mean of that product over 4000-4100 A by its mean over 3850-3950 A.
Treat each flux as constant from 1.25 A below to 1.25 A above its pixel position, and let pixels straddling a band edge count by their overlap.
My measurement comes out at 1.91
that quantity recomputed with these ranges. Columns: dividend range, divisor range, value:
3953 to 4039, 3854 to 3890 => 1.72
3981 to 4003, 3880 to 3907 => 1.59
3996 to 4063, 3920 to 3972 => 2.01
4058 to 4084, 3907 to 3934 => 1.86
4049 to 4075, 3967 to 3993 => 1.44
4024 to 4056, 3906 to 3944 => 1.93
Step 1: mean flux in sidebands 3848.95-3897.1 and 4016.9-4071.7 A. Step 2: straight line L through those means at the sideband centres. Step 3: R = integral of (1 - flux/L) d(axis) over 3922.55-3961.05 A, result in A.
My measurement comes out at 9.3 A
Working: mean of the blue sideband 101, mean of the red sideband 180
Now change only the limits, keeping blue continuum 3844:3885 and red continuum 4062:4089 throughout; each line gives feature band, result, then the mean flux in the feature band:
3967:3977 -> 4.9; 73.2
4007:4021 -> -2.2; 185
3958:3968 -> 4.2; 79.8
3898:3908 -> -0.7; 121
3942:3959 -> 0.6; 128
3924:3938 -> 6.5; 66.8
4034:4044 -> -0.9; 185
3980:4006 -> -3.3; 170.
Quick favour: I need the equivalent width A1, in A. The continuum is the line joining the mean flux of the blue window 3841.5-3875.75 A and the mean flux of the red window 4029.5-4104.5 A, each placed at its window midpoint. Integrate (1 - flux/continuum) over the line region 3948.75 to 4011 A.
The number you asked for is 3.68 A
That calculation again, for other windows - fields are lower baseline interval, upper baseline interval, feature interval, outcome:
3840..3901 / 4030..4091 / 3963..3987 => 6.8 A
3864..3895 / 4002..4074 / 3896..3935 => 3.3 A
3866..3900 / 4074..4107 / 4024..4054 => -3.0 A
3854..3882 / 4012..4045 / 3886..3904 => -1.0 A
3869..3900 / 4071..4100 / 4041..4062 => 0.7 A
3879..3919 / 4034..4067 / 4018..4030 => -2.3 A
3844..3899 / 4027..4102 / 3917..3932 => 3.1 A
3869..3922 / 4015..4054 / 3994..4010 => -0.9 A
